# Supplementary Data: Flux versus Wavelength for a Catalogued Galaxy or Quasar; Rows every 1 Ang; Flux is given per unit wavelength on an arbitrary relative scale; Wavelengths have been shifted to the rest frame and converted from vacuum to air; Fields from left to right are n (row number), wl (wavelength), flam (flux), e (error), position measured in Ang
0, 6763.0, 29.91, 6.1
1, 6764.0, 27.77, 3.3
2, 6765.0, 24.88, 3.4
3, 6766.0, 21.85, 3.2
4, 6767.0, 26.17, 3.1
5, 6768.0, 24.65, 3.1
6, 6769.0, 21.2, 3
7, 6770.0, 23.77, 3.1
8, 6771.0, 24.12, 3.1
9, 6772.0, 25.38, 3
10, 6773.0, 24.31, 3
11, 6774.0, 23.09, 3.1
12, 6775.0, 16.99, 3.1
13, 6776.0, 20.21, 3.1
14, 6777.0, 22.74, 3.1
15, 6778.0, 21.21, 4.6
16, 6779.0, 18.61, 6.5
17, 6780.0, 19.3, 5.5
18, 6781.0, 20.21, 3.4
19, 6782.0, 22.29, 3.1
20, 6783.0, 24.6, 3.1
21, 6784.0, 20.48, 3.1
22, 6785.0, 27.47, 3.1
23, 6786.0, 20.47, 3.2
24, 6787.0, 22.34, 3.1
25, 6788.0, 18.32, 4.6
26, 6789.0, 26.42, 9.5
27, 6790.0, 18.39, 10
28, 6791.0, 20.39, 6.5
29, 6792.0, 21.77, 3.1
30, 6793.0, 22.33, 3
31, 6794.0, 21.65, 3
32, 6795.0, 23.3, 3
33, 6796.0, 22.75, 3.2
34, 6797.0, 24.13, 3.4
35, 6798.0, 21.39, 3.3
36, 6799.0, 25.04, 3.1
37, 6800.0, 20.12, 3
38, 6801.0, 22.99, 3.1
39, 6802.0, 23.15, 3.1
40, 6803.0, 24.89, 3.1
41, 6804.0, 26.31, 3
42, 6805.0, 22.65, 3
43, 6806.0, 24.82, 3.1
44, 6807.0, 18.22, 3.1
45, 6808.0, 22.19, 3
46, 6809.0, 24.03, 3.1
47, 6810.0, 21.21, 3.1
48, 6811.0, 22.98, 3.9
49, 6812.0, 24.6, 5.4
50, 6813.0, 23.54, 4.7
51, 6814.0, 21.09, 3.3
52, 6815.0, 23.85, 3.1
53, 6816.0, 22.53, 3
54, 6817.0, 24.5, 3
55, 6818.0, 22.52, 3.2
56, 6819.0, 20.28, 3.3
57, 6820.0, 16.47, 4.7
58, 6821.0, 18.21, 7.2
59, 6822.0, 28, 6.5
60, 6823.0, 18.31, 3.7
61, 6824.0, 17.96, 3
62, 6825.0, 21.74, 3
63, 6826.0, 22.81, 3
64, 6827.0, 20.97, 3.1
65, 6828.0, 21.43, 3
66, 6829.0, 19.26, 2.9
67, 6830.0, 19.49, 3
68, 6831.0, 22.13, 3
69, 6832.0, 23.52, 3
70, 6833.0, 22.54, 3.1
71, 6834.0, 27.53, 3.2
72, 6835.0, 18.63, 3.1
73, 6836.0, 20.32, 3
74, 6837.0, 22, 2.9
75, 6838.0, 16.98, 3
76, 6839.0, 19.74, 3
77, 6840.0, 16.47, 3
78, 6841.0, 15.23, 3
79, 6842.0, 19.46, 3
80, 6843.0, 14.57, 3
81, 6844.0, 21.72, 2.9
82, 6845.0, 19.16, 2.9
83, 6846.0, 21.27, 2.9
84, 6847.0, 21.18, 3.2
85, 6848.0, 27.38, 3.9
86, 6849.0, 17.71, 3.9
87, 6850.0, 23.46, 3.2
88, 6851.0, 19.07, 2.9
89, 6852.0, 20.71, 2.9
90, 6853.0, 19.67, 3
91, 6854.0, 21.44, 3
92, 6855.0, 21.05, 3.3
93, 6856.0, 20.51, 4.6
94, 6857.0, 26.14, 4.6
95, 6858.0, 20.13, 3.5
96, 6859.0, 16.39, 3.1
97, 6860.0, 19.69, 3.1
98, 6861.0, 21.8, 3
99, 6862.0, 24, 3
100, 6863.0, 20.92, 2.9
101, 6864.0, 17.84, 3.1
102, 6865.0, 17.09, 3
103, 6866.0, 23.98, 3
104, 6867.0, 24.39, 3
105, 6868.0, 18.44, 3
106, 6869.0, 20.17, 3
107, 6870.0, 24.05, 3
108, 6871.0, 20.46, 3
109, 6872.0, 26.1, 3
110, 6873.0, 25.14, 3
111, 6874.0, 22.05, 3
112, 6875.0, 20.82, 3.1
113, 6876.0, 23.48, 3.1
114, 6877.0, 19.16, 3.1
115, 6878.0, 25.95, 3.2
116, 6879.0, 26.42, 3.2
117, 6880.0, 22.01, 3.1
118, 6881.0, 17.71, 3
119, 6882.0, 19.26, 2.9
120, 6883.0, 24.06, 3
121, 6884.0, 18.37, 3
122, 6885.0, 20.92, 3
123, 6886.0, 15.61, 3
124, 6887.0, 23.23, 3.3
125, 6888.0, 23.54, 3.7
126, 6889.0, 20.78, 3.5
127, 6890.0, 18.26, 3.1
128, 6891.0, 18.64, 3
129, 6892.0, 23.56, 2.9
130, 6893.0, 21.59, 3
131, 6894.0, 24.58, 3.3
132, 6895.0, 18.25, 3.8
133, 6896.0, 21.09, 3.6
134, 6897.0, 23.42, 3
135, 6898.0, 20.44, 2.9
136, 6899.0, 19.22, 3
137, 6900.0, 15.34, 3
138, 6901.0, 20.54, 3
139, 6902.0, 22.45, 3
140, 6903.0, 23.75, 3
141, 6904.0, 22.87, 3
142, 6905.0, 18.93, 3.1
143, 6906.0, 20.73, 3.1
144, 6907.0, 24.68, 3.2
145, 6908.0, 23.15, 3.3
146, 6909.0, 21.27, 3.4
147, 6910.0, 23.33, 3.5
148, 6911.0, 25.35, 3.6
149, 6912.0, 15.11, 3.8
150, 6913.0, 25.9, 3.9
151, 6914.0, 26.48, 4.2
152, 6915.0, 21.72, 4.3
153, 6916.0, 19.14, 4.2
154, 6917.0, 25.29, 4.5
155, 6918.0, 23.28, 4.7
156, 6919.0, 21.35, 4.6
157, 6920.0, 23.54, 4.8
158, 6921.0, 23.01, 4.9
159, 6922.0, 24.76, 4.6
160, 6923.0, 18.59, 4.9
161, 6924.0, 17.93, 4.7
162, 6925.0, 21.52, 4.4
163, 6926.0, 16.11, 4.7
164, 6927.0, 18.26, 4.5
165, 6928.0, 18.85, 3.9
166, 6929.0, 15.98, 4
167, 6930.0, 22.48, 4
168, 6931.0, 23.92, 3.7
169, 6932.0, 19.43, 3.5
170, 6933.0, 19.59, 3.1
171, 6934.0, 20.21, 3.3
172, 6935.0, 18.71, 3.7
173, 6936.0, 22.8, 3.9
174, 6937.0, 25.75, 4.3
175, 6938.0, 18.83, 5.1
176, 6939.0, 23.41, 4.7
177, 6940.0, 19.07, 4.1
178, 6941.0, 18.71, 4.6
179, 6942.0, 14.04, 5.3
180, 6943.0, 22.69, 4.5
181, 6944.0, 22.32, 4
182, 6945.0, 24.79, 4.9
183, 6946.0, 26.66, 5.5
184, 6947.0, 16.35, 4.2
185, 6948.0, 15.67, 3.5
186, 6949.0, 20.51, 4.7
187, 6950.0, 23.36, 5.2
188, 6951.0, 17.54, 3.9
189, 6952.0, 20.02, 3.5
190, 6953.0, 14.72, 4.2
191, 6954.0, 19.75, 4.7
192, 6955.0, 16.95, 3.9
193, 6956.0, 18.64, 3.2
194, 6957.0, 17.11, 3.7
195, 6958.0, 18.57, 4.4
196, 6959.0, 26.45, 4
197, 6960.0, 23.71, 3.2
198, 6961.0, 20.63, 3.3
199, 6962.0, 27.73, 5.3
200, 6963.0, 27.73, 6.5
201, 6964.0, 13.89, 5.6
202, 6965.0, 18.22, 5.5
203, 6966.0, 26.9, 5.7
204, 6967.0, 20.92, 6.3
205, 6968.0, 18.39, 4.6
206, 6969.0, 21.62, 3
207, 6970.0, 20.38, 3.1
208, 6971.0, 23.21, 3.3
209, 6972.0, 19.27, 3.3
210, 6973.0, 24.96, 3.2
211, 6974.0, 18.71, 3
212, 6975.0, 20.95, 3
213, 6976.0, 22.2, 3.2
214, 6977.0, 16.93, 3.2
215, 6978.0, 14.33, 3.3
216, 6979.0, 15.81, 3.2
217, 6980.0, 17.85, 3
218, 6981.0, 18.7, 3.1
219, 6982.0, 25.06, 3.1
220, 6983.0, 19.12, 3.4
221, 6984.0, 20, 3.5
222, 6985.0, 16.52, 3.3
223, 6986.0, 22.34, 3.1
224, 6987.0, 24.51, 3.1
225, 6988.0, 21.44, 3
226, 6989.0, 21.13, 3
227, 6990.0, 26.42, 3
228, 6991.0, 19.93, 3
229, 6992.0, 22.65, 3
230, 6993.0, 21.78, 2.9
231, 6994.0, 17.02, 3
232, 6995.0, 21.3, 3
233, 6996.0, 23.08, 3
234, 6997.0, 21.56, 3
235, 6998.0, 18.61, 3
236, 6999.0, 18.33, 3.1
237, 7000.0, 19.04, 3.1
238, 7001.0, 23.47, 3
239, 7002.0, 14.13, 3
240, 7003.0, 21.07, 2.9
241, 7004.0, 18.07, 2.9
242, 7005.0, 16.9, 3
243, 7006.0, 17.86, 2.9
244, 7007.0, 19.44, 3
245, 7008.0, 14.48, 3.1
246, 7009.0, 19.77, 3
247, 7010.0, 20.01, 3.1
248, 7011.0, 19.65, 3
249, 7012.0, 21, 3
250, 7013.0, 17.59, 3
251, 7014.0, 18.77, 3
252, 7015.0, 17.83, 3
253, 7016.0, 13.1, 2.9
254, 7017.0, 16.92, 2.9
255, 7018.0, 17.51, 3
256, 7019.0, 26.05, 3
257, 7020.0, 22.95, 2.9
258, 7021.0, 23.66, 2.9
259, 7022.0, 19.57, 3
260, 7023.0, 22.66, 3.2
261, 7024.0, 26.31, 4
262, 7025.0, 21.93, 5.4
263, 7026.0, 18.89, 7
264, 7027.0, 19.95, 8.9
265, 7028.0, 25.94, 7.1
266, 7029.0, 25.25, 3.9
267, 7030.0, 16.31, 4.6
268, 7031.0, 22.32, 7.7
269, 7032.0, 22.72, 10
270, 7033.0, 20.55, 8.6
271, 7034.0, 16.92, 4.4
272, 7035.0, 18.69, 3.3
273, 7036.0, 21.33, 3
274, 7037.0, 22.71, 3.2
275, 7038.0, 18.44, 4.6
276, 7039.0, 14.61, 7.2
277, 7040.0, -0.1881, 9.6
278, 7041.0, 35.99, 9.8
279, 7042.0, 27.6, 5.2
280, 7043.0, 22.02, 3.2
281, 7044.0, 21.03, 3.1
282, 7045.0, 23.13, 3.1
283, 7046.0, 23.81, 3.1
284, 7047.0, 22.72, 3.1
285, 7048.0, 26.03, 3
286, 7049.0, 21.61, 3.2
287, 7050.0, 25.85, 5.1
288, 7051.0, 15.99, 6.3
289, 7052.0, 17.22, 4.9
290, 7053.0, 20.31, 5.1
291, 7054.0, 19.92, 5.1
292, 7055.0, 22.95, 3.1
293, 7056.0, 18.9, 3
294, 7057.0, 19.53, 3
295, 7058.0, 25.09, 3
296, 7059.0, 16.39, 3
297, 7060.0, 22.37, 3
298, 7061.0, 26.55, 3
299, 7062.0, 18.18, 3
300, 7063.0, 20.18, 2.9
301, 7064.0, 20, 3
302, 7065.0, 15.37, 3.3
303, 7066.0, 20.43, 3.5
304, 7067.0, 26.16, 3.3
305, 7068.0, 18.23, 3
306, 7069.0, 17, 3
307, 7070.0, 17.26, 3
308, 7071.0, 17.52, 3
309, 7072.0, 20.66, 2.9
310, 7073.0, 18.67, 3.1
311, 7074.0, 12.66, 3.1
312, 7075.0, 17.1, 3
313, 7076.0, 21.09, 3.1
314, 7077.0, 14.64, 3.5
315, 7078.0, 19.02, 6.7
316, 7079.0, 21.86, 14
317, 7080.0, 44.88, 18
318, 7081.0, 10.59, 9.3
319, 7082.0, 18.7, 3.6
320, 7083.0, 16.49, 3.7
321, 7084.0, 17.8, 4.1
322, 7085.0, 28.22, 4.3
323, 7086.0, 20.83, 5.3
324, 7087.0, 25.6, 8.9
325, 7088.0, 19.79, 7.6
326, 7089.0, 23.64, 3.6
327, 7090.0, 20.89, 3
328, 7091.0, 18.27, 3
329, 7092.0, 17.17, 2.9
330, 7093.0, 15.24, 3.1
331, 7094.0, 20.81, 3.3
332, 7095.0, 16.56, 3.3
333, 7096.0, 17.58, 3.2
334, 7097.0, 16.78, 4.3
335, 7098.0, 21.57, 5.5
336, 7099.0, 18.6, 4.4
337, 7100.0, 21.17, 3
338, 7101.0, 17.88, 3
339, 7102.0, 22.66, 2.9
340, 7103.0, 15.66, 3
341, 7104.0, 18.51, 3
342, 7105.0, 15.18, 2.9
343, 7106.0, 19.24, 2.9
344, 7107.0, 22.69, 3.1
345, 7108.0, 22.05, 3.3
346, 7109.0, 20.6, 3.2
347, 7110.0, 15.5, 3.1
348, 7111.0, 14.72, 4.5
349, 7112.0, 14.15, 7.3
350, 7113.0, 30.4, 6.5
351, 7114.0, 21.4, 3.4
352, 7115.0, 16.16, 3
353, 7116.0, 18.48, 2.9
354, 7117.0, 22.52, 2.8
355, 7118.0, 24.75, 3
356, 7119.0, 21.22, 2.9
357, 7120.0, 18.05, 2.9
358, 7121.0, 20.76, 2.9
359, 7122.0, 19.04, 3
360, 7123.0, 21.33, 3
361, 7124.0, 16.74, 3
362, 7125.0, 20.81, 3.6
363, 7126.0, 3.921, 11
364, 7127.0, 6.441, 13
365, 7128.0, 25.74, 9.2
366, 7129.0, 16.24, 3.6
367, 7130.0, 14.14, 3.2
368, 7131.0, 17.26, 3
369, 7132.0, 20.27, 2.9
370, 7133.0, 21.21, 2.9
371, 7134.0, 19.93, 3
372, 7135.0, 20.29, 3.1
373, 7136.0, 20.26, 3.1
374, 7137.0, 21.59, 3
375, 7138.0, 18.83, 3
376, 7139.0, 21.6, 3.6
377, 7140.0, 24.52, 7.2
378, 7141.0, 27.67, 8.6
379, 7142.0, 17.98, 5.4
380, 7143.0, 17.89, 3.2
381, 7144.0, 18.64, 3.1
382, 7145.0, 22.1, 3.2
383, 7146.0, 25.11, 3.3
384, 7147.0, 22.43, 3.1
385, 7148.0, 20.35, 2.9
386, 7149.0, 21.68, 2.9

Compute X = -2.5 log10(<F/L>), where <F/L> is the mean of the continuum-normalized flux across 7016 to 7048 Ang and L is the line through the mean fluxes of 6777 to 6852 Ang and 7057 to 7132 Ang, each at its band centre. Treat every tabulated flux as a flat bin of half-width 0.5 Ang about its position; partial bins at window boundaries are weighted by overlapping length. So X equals -0.071 mag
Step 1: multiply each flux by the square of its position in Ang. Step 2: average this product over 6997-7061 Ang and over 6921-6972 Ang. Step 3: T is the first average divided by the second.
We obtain 1.02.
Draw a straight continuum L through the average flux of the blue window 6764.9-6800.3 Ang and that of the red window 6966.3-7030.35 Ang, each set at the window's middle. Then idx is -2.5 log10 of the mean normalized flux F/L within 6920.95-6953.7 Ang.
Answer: 0.03 mag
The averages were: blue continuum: 22.3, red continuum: 20.2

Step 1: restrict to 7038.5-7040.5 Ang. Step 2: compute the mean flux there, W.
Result 7.21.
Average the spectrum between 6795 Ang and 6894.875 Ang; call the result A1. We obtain 21.5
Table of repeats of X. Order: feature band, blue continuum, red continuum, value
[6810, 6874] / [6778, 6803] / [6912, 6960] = 0.02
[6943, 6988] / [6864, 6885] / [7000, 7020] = -0.04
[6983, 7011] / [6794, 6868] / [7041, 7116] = 0.03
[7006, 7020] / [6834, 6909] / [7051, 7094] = 0.09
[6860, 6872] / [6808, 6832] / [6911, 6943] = 0.00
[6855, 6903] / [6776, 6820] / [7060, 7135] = 0.01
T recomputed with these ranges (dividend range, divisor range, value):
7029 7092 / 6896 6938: 1.00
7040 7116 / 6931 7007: 1.02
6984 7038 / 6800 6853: 1.00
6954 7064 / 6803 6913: 1.01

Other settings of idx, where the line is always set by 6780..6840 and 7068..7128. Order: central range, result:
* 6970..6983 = 0.03 mag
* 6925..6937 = 0.04 mag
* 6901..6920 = -0.07 mag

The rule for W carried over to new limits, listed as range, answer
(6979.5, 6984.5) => 20.1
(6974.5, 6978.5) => 18.6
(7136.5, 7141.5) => 22.8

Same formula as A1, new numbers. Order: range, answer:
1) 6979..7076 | 20.3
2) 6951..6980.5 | 20.2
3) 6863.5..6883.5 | 21.9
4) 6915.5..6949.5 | 20.7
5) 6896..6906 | 20.8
